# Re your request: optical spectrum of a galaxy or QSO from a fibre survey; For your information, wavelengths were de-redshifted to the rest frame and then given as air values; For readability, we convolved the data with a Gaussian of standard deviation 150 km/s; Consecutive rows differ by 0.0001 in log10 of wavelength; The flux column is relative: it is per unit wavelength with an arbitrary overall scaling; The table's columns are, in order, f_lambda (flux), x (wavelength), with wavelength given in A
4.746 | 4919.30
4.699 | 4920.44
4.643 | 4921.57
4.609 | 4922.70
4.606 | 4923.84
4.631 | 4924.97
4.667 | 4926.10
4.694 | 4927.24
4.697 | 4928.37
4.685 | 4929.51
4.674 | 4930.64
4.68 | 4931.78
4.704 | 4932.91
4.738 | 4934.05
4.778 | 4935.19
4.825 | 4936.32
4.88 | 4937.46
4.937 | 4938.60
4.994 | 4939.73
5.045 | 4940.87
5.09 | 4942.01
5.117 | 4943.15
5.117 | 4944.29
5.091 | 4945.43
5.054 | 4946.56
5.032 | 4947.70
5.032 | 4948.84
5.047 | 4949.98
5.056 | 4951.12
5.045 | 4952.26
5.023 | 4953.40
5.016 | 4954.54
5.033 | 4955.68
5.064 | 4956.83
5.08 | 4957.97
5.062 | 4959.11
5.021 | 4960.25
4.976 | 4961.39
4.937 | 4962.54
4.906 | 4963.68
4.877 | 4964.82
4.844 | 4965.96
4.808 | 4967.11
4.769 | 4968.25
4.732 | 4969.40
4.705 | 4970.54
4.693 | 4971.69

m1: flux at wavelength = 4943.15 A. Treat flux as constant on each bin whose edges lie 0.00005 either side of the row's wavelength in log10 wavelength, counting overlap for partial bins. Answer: 5.117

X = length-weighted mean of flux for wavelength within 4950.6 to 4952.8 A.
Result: 5.05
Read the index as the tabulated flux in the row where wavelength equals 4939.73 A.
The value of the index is 4.994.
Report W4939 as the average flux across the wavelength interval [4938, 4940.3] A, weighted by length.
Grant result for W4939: 4.97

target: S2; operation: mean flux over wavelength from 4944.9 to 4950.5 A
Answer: 5.06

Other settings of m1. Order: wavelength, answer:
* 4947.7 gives 5.032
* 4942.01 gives 5.09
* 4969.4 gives 4.732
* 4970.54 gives 4.705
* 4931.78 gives 4.68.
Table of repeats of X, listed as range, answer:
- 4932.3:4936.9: 4.76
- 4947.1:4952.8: 5.04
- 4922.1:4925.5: 4.62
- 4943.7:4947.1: 5.1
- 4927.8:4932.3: 4.68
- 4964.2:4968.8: 4.83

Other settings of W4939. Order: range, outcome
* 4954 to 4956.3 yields 5.01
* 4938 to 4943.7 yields 5.03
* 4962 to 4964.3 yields 4.93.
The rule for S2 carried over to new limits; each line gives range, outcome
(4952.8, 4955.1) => 5.02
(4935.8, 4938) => 4.85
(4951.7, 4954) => 5.04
